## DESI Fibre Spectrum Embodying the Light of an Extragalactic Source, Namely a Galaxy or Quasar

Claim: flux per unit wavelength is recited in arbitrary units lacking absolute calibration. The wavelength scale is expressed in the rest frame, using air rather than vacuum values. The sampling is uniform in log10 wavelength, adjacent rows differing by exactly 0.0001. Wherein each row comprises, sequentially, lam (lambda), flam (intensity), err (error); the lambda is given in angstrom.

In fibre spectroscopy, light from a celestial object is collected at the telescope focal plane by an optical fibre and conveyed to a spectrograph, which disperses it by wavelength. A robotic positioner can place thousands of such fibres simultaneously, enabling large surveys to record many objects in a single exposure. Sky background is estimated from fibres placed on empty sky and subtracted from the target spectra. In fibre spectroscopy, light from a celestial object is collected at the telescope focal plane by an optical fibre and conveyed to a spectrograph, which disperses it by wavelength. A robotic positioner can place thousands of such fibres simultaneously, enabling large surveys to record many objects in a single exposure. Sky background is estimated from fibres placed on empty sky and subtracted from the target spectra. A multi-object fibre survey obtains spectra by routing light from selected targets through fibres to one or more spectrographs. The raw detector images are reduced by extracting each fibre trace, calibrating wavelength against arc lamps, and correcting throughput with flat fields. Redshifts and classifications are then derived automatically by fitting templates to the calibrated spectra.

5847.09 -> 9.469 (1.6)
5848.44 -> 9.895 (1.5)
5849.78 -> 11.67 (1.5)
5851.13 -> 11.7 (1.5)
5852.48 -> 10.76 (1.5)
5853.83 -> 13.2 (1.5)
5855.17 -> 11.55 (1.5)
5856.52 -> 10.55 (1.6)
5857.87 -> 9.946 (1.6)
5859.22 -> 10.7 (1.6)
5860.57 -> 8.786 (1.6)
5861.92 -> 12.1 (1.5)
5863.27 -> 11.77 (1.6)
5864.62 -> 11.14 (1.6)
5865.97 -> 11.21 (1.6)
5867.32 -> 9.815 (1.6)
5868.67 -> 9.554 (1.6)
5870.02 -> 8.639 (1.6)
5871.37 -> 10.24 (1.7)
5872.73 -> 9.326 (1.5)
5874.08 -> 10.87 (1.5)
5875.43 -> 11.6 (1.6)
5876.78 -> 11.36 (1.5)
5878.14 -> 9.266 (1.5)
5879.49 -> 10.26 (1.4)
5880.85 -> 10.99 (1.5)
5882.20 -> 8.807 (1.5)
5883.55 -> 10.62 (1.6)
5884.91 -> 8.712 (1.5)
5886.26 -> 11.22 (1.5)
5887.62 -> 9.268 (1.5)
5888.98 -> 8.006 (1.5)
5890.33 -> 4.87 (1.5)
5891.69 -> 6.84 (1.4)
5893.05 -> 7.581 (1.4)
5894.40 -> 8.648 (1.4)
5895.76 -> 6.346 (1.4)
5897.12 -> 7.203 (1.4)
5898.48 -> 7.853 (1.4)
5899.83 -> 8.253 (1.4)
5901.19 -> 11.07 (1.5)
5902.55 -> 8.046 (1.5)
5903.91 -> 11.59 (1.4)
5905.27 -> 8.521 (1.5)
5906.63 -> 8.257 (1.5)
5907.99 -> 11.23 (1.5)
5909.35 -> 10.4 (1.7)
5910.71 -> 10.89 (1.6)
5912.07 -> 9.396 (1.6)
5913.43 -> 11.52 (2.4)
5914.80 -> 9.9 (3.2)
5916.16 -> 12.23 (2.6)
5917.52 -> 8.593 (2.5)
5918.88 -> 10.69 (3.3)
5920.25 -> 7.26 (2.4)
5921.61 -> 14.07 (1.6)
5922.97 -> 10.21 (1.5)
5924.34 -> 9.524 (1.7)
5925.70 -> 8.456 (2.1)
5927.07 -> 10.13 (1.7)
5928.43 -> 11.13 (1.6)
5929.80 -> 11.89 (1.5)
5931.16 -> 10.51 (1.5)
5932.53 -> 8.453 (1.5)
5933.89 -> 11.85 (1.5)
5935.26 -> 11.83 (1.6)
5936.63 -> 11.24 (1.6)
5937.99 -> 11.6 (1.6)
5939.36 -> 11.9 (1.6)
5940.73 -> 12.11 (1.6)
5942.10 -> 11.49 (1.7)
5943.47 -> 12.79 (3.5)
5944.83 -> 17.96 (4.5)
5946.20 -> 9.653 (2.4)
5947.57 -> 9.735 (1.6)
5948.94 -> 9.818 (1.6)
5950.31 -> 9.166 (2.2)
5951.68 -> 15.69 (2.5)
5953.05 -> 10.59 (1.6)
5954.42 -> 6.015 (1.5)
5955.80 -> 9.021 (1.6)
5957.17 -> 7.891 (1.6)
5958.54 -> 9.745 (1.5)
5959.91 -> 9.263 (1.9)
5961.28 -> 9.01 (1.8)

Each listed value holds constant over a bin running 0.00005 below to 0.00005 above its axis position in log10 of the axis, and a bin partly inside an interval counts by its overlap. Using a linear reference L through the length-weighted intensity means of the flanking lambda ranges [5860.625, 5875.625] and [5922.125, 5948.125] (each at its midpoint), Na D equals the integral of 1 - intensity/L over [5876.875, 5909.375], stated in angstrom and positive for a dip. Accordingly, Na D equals 5.49 angstrom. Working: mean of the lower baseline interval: 10.5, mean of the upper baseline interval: 11.2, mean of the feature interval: 8.92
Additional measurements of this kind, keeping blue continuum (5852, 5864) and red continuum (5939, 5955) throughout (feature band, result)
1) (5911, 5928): 1.7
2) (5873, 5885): 0.9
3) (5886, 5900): 4.4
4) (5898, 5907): 1.7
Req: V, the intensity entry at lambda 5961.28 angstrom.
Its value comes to 9.01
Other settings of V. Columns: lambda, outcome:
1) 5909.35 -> 10.4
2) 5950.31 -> 9.166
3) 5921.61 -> 14.07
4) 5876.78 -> 11.36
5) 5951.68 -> 15.69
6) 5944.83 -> 17.96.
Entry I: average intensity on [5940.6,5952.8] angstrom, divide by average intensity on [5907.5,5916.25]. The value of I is 1.1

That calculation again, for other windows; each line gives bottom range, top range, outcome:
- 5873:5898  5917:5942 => 1.18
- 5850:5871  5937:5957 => 1.04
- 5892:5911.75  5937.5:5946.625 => 1.41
